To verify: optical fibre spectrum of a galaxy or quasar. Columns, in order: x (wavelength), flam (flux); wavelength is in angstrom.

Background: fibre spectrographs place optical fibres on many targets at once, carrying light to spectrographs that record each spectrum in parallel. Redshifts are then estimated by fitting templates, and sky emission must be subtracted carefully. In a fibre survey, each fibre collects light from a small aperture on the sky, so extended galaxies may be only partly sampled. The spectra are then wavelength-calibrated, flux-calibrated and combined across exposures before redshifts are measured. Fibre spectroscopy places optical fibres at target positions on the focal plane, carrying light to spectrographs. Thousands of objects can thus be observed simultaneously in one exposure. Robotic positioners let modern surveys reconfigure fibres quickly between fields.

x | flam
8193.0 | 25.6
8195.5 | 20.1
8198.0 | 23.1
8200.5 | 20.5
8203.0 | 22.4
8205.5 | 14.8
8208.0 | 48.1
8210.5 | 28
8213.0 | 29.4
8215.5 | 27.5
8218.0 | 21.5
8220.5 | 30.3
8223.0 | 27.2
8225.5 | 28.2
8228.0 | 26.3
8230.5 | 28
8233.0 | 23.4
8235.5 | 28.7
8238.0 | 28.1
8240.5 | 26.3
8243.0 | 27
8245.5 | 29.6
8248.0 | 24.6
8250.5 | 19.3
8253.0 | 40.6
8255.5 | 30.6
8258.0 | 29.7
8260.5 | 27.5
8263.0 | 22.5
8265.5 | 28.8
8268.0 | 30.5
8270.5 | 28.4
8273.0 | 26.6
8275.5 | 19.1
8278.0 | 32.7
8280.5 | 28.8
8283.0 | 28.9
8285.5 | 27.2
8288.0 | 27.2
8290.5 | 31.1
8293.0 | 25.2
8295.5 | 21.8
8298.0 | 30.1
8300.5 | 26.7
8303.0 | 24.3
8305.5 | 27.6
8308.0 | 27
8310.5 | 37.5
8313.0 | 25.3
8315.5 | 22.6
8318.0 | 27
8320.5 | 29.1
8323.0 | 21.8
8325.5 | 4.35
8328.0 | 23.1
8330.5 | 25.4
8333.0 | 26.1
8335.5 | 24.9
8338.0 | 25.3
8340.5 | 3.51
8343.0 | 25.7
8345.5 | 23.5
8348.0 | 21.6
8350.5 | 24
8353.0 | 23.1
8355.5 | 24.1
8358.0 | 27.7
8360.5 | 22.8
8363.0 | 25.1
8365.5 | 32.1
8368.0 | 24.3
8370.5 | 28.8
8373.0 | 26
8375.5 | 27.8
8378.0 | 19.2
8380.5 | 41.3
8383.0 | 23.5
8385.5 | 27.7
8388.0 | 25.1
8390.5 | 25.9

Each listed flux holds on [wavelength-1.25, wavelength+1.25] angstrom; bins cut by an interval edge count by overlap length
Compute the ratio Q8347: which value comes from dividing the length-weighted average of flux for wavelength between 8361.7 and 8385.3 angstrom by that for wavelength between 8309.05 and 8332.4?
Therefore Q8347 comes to 1.14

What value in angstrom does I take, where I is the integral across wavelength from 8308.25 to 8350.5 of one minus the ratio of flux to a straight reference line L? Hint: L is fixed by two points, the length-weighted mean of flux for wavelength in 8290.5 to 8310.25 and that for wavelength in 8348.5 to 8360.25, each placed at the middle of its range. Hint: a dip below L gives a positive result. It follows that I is 4.2 angstrom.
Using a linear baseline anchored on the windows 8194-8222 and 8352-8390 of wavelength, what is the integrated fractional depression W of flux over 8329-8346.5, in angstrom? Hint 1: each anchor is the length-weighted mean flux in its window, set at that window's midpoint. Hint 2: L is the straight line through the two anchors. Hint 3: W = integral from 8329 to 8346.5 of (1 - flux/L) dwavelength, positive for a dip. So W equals 2.9 angstrom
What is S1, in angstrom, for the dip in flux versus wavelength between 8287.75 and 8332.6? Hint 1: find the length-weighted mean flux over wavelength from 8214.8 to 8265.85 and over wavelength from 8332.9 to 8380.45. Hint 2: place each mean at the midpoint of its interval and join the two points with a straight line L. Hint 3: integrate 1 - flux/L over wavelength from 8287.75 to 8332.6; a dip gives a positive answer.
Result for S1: 0.4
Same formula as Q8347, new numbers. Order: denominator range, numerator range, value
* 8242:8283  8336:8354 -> 0.76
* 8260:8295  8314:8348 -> 0.80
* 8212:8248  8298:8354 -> 0.88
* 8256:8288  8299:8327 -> 0.90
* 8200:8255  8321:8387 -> 0.88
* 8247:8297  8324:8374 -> 0.84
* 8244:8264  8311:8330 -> 0.81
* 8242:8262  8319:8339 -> 0.79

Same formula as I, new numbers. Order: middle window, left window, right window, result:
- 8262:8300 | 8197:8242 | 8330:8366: -3.2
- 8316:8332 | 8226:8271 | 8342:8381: 2.8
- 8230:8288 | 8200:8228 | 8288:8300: -1.2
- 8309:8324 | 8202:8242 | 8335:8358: -2.6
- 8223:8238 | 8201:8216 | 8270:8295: 0.4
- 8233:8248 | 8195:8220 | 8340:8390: -0.9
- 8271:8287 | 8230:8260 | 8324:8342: -1.8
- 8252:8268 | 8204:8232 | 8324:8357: -2.6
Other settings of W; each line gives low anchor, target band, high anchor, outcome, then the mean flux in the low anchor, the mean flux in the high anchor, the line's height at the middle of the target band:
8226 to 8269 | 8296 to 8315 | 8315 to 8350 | -3.41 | 27.7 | 21.7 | 23.6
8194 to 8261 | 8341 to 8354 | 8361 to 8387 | 2.34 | 27.1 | 27.4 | 27.4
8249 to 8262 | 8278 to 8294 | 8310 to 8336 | -0.95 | 29.3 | 23.9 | 26.9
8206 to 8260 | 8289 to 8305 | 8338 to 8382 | 0.00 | 28.5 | 24.8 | 26.6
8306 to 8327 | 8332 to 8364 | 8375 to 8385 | 4.10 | 24.4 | 27.9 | 26.2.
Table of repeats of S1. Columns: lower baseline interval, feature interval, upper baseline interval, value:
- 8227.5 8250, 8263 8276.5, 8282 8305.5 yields 0.2 angstrom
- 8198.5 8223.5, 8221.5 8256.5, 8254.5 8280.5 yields -0.6 angstrom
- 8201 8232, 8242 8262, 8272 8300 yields -0.9 angstrom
